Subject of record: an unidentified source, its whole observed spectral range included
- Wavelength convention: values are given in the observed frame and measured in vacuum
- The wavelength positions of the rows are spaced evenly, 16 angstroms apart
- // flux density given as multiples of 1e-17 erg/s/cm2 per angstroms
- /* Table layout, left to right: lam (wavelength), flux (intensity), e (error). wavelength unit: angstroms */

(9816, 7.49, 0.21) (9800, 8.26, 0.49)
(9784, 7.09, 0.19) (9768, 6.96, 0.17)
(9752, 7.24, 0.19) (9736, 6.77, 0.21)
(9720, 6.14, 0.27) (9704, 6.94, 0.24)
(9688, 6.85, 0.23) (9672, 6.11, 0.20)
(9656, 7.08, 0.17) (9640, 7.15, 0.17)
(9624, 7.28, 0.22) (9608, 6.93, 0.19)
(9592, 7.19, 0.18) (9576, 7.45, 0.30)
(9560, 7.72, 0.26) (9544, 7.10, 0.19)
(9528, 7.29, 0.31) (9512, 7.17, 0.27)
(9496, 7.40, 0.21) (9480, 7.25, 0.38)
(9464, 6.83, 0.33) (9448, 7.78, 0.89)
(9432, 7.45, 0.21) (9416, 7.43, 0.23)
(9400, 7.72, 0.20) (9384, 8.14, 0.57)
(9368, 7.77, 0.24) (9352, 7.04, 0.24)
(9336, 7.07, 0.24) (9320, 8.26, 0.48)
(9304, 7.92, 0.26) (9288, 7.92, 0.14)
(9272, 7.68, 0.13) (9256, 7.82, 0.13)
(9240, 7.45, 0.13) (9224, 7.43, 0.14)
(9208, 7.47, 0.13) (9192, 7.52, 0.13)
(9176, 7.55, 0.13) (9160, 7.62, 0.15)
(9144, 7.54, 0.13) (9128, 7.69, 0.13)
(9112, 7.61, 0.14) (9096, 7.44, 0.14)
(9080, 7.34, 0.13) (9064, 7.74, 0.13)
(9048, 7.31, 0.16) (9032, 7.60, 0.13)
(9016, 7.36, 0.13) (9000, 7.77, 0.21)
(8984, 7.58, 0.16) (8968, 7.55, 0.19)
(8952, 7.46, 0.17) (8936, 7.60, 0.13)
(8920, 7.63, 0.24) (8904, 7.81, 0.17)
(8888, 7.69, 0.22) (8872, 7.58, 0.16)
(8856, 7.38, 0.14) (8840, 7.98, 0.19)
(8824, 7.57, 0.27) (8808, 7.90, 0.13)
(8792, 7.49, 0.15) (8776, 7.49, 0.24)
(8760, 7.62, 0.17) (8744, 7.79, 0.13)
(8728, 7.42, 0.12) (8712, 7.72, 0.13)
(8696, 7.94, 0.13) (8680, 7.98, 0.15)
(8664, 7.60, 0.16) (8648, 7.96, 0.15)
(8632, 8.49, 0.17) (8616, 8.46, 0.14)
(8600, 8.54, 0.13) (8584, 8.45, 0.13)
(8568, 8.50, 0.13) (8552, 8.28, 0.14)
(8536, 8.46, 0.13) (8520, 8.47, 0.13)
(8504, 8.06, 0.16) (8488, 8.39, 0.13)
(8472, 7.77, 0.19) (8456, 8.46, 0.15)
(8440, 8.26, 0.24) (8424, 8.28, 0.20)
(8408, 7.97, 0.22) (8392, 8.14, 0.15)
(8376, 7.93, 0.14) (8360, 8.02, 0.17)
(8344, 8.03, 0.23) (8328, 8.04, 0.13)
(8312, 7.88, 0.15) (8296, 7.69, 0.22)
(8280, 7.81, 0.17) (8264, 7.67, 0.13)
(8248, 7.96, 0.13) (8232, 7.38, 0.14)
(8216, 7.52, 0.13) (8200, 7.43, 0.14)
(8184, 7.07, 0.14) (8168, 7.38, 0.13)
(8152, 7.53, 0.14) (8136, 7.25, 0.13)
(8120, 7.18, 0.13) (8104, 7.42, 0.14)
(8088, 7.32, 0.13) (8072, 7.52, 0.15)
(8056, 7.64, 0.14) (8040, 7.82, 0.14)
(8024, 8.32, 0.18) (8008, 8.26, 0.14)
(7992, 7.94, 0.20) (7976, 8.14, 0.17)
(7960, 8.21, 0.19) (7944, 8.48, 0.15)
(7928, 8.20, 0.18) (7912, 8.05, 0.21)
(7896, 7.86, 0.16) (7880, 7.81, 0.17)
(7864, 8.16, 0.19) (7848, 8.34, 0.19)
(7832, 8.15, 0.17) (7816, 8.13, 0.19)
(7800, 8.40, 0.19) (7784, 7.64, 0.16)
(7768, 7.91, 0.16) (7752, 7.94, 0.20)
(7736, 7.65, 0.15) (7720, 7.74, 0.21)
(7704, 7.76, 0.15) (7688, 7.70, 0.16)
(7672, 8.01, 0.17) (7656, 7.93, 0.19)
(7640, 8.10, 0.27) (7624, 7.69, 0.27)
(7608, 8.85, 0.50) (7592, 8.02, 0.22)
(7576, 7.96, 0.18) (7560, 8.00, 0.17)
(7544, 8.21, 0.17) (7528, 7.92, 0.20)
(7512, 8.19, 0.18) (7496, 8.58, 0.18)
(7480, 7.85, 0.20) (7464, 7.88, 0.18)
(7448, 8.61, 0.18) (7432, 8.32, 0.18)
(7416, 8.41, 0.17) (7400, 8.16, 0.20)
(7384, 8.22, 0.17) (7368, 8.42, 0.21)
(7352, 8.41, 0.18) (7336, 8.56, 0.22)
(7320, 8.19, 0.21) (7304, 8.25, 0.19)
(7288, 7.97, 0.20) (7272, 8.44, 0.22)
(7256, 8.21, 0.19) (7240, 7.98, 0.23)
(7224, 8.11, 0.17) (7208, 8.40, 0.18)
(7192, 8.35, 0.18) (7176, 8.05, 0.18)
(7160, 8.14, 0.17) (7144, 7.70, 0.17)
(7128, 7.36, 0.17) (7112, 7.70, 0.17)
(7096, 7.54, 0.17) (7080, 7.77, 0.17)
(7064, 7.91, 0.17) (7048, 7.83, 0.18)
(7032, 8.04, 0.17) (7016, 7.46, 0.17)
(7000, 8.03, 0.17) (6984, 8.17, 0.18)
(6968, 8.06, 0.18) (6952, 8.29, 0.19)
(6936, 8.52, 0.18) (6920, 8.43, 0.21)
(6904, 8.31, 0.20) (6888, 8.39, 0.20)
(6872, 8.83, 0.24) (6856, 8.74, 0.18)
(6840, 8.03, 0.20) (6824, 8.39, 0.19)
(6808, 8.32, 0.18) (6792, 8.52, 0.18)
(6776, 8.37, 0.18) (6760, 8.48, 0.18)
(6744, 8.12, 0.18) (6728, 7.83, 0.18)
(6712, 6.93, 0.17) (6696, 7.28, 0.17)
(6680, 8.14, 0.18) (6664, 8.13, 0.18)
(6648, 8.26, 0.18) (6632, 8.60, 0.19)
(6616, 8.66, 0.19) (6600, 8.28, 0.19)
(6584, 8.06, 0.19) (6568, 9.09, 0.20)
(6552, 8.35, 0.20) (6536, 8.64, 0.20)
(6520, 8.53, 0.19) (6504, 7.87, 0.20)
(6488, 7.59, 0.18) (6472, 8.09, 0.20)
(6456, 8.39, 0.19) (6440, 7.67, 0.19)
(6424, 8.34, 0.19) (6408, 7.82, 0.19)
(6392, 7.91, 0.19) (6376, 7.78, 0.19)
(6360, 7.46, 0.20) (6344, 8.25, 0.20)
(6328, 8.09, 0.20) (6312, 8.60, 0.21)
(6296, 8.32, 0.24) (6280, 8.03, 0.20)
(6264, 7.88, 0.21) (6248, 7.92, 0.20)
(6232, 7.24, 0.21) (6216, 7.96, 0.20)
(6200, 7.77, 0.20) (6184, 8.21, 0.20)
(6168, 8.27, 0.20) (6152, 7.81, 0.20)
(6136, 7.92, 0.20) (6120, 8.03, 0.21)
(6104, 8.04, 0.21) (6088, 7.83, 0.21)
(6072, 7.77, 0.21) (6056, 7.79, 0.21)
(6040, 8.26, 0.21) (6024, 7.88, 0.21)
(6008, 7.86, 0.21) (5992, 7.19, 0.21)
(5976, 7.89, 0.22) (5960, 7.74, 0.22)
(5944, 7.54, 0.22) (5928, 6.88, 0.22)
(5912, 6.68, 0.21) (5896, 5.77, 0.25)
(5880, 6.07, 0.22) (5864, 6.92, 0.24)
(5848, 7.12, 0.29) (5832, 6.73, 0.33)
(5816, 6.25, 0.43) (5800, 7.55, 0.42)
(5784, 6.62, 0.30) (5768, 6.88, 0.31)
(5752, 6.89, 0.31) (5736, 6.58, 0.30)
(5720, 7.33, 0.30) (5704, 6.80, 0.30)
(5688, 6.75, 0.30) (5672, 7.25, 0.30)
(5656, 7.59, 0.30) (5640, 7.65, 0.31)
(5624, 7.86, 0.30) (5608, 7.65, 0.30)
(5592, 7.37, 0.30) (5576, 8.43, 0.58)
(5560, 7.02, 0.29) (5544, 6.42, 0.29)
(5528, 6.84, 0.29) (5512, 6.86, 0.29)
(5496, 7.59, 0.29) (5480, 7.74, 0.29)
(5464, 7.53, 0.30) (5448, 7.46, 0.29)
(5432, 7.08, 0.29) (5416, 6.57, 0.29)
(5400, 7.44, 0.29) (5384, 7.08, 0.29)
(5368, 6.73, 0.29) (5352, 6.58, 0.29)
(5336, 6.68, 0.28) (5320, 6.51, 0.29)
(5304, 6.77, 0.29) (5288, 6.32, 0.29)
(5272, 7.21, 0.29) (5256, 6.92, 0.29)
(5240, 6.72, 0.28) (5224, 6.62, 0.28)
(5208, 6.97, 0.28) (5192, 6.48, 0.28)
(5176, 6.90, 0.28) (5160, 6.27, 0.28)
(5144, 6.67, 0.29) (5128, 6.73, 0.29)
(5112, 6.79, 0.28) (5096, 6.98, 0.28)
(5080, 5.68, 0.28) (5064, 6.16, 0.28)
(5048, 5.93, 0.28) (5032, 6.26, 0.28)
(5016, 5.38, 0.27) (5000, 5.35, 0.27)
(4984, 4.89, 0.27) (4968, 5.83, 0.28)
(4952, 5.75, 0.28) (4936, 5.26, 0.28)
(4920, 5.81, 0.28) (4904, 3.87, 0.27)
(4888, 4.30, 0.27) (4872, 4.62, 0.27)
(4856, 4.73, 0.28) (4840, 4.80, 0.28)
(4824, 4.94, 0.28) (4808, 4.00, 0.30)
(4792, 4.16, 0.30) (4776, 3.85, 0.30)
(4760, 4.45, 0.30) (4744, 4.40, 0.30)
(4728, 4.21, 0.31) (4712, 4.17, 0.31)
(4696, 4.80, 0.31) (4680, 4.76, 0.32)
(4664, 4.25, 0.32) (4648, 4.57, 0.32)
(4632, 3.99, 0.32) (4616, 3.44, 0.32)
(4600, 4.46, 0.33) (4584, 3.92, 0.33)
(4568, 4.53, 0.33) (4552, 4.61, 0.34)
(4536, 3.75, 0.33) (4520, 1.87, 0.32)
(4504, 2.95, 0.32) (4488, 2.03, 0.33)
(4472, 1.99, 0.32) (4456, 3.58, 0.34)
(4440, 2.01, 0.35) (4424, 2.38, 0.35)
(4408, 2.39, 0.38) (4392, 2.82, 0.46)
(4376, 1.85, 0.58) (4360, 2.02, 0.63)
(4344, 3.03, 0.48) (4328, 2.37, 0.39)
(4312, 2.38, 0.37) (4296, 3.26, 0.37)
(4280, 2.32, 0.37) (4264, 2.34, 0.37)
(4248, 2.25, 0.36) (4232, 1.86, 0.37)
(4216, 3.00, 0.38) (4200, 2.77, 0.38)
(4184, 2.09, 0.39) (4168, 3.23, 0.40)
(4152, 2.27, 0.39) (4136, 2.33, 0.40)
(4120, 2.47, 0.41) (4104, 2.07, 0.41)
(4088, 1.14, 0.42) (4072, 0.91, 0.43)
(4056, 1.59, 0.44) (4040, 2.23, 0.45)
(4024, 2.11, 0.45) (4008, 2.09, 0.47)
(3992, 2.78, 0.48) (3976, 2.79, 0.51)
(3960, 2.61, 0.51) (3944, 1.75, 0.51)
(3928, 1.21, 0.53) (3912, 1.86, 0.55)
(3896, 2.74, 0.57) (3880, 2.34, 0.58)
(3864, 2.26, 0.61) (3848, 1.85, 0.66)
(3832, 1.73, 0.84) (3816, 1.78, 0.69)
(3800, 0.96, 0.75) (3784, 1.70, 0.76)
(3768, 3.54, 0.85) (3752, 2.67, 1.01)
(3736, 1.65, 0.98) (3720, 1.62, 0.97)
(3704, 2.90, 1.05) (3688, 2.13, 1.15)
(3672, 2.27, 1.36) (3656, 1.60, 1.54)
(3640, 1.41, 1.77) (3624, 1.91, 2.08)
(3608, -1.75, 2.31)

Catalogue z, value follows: 0.14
